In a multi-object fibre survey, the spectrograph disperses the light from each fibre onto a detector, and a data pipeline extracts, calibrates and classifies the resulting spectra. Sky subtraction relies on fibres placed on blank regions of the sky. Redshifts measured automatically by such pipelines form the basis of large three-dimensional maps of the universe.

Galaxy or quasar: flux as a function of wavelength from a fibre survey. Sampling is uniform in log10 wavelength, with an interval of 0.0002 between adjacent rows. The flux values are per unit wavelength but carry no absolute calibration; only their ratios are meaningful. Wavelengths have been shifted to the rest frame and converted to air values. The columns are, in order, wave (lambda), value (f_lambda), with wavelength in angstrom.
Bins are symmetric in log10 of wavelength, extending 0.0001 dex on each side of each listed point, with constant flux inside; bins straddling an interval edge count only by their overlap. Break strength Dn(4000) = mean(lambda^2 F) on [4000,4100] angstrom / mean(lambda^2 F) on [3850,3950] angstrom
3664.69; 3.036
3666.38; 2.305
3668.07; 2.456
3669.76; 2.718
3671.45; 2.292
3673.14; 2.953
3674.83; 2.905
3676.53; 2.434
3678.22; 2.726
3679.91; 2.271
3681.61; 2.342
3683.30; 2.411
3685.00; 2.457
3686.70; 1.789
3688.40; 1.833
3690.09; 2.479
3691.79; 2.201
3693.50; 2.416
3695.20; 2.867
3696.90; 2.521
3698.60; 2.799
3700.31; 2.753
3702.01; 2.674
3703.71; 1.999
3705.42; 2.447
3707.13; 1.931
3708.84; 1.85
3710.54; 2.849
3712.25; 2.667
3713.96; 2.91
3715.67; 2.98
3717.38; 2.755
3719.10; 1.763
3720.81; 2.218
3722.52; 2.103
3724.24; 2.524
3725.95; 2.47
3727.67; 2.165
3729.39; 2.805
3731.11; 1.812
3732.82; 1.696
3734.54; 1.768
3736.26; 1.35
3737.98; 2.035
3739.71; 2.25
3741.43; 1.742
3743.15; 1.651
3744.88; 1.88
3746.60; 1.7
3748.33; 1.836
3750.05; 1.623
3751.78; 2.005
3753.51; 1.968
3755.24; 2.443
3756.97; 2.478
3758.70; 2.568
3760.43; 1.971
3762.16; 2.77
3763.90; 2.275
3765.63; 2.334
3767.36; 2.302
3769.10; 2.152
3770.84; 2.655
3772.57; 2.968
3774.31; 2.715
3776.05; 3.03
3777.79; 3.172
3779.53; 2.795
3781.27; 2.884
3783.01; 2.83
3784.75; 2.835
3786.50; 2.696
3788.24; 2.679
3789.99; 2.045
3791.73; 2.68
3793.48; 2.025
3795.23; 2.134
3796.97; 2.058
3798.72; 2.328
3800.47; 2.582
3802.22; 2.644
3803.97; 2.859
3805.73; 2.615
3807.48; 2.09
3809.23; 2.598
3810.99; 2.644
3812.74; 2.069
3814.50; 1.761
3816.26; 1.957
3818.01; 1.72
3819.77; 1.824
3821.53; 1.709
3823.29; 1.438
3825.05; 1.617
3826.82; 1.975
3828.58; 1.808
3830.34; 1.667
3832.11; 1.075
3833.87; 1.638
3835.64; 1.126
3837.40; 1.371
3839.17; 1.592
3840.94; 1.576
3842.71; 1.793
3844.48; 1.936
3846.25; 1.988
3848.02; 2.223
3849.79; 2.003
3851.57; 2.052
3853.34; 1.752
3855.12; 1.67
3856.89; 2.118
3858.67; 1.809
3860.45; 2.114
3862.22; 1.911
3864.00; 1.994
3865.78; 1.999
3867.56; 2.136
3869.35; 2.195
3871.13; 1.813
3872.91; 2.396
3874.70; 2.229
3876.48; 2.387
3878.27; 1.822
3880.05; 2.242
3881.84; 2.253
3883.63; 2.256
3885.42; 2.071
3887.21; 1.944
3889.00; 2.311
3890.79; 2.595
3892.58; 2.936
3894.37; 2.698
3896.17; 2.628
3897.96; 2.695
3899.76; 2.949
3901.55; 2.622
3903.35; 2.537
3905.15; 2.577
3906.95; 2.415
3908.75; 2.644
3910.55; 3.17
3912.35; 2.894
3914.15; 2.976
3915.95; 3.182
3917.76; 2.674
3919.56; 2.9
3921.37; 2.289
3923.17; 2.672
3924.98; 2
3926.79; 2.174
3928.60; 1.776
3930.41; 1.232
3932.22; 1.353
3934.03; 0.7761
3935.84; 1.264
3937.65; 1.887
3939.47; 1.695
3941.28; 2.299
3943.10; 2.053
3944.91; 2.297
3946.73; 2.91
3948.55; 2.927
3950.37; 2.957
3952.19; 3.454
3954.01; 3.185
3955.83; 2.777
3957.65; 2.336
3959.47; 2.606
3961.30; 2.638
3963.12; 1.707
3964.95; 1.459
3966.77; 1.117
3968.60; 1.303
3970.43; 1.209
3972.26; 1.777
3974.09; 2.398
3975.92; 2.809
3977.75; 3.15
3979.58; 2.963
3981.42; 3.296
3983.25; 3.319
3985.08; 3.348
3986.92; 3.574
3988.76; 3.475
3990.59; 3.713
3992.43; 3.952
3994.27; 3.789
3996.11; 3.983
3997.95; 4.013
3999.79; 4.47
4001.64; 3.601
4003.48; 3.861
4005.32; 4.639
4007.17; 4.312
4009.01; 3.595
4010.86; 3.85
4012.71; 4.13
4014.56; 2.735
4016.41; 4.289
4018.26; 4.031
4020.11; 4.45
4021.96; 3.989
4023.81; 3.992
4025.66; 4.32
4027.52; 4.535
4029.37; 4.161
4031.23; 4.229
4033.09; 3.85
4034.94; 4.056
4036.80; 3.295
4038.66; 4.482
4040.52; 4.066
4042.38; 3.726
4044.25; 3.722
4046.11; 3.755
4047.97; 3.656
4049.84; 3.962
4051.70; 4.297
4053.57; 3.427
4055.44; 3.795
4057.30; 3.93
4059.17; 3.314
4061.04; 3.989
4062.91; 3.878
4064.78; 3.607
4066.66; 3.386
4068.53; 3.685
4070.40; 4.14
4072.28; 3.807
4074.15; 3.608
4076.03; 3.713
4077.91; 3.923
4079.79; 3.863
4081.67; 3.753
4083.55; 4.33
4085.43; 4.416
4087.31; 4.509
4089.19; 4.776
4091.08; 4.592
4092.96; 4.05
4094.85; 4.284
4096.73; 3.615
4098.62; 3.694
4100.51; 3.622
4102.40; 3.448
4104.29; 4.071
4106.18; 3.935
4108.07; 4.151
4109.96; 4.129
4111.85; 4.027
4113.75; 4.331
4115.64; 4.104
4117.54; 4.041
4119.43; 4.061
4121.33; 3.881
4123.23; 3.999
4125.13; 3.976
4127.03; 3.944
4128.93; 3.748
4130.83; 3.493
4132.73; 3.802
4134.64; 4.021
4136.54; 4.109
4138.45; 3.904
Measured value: 1.9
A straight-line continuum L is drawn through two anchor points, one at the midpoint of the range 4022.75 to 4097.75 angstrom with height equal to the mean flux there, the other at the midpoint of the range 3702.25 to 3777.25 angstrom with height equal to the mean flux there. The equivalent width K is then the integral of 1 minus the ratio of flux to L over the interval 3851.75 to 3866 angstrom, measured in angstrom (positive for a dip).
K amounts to 4.8 angstrom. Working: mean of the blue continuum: 2.25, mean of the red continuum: 3.96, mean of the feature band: 1.92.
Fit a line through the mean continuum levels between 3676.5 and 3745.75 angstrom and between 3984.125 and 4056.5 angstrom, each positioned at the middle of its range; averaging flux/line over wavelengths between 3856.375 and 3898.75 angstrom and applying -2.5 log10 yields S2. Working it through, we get 0.38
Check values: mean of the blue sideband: 2.28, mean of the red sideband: 3.93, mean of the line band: 2.23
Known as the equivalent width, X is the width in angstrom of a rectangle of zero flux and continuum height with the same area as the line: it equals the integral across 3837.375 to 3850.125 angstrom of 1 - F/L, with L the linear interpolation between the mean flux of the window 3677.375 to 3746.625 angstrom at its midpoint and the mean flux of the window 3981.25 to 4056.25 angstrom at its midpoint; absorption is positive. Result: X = 4.9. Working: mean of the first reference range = 2.27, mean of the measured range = 1.83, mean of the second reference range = 3.9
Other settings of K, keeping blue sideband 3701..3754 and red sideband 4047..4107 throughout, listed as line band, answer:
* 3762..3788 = -3.3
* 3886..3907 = 3.0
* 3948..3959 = 1.2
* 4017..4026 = -1.3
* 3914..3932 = 4.6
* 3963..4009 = 4.5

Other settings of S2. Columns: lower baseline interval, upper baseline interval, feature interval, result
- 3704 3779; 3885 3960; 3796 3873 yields 0.20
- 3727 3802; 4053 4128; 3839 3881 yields 0.36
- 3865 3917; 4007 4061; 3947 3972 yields 0.35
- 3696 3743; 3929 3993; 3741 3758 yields 0.18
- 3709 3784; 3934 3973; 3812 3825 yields 0.27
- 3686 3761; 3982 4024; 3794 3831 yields 0.29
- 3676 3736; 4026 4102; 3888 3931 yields 0.25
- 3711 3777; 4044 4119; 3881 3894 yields 0.25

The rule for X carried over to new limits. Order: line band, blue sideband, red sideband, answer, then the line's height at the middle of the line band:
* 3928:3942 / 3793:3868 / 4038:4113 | 6.40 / 2.79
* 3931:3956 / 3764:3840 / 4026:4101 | 7.27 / 3.15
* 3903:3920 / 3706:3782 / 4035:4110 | 1.72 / 3.12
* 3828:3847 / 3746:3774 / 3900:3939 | 5.73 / 2.28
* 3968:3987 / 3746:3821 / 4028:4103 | 4.48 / 3.44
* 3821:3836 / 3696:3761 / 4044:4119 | 6.25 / 2.7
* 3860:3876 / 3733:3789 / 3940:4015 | 3.43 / 2.67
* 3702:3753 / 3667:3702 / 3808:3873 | 3.97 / 2.31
